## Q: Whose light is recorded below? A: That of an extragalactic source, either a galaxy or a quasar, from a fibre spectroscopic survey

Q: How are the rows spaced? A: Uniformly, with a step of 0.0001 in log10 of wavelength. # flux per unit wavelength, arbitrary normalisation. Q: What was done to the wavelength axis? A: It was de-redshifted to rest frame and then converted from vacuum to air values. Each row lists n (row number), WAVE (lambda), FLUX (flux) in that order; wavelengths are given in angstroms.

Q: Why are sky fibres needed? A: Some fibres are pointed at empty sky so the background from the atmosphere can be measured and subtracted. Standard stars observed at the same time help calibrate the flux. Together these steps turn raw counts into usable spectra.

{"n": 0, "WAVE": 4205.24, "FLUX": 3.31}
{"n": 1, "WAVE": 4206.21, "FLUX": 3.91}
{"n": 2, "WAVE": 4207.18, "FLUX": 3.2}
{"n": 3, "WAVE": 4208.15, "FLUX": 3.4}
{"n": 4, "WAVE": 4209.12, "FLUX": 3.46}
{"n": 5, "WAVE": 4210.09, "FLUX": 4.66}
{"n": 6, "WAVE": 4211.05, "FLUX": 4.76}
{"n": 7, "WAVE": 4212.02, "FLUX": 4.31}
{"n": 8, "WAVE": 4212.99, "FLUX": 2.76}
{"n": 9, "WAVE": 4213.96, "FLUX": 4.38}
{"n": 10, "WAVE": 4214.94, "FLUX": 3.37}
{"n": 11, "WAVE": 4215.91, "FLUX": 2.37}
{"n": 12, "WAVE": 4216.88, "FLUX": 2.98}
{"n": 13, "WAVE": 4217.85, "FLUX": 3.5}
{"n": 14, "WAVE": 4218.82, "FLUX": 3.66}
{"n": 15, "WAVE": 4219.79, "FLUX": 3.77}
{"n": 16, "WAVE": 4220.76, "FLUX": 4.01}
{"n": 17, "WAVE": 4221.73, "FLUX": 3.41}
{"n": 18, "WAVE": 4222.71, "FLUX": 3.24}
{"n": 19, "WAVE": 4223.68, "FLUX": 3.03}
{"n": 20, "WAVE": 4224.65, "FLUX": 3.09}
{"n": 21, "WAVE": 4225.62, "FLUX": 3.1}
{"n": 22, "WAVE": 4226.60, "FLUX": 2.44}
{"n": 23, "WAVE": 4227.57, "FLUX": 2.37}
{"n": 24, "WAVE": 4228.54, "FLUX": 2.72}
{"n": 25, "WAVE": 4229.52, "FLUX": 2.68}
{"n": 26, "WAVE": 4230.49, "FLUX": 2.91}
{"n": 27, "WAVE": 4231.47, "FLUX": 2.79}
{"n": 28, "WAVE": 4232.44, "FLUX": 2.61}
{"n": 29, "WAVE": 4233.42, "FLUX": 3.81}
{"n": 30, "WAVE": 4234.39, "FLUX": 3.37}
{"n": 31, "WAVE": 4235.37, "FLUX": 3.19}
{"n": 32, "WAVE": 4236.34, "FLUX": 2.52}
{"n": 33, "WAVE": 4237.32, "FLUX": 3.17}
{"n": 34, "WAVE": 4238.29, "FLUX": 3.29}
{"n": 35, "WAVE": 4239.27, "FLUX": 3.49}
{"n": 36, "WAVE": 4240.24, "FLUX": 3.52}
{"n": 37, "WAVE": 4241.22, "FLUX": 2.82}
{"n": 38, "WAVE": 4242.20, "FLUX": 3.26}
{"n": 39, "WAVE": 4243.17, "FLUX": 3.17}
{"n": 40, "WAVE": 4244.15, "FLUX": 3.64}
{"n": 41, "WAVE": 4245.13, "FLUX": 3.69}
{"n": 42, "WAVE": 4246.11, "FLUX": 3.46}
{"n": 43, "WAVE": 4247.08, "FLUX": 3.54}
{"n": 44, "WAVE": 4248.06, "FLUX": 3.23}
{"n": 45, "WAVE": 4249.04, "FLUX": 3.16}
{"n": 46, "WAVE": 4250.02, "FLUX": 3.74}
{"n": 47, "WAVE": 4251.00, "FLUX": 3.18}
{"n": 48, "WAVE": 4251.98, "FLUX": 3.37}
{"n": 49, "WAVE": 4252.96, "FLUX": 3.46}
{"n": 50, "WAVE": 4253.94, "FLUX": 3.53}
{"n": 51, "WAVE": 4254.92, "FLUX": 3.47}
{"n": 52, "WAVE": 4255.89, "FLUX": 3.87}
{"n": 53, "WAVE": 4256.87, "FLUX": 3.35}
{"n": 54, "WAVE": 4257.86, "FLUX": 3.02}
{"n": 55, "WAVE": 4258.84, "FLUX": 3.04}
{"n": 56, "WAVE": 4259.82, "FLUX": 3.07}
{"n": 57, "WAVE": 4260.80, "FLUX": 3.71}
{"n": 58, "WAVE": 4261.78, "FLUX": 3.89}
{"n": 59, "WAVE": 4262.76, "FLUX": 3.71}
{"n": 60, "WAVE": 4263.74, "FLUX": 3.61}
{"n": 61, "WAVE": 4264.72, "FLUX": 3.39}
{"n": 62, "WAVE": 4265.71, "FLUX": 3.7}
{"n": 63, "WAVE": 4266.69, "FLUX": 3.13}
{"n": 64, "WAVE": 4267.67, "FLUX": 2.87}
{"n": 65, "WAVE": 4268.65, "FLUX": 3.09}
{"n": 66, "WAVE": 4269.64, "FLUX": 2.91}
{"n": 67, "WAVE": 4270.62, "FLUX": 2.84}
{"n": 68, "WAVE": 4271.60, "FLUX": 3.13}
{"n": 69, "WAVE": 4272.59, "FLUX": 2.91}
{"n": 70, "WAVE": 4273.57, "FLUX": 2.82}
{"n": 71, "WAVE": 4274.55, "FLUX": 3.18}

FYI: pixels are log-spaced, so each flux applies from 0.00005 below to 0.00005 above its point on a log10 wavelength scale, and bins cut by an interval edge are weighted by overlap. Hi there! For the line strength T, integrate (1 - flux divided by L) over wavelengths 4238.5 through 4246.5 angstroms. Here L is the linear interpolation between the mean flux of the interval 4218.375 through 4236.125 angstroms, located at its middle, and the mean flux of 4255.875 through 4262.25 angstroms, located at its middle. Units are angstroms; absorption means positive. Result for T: -0.33 angstroms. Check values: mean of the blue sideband 3.11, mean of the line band 3.37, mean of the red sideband 3.38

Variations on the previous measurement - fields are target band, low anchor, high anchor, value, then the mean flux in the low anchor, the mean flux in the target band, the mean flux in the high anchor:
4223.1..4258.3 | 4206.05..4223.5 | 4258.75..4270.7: 2.6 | 3.6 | 3.2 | 3.33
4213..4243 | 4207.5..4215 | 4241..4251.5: 4.0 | 3.9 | 3.16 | 3.37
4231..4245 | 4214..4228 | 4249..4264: 0.5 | 3.21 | 3.2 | 3.46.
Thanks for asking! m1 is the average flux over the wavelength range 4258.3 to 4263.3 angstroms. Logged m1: 3.49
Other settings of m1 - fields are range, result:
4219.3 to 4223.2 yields 3.61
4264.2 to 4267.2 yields 3.4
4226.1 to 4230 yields 2.55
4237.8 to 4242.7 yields 3.28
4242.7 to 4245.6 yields 3.49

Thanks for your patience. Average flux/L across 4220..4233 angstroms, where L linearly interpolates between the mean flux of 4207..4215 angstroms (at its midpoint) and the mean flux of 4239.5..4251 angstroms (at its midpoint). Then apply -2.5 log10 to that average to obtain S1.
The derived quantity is 0.22 mag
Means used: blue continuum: 3.86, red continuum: 3.38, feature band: 2.97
